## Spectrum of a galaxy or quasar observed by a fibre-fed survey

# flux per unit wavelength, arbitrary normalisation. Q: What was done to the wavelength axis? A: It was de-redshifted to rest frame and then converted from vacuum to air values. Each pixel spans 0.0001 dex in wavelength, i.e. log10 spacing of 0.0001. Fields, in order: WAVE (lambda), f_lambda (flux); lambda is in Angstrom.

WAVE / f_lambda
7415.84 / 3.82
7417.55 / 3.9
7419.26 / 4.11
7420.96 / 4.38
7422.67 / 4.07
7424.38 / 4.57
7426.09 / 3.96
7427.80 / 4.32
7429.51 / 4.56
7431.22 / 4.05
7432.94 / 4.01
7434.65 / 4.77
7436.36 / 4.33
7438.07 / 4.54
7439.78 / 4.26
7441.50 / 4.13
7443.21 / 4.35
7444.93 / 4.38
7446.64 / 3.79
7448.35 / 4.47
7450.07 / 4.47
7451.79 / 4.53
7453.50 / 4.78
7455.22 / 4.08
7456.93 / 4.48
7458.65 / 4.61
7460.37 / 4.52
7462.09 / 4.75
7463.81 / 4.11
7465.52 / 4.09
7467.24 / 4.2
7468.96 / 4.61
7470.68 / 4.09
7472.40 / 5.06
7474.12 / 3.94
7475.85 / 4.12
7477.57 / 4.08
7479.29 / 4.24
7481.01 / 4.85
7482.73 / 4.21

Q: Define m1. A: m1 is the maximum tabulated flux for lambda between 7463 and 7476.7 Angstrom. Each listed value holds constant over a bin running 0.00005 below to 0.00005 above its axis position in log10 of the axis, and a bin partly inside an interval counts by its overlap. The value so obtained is 5.06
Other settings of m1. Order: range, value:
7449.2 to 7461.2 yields 4.78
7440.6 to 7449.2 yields 4.47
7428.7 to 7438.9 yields 4.77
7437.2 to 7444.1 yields 4.54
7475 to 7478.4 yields 4.12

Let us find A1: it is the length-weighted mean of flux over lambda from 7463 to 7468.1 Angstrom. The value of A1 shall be 4.14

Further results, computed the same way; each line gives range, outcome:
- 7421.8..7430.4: 4.29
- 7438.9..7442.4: 4.2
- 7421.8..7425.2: 4.32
